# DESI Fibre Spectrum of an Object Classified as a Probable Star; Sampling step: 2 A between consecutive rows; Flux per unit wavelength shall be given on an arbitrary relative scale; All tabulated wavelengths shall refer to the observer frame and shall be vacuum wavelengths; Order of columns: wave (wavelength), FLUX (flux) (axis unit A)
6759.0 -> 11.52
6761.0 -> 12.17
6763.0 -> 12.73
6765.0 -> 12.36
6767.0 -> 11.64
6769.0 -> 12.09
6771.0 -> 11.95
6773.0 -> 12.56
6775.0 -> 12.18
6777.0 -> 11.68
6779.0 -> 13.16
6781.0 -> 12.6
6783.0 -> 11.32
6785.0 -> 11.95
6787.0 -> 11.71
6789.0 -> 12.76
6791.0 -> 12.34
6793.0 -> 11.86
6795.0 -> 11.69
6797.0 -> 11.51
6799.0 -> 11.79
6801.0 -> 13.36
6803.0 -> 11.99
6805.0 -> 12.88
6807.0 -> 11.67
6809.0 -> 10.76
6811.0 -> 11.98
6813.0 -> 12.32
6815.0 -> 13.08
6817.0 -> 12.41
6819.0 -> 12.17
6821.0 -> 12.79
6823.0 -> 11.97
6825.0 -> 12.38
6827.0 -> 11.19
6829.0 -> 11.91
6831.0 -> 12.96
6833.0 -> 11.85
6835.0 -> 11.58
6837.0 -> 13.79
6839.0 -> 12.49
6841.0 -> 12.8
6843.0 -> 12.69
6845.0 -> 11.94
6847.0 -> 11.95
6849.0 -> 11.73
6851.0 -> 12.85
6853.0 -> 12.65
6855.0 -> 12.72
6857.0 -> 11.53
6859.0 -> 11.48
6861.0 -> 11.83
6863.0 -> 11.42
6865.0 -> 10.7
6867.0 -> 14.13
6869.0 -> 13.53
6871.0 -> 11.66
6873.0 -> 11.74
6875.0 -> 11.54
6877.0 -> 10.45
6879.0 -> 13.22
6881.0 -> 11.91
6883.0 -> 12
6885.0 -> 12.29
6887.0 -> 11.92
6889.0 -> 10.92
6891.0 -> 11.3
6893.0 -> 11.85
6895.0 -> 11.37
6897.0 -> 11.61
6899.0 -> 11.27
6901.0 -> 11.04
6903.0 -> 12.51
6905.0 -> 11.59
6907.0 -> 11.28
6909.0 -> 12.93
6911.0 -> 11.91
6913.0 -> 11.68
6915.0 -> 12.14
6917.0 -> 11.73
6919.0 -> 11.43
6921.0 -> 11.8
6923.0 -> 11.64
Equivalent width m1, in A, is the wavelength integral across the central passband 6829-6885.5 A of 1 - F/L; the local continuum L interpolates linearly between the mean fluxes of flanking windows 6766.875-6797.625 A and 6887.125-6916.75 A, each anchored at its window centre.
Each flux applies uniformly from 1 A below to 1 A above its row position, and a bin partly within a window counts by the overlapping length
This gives -1.7 A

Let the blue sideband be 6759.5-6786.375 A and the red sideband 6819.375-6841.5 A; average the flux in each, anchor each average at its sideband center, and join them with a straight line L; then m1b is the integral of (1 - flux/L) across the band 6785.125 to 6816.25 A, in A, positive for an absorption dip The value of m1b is 0.3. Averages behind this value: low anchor 12.2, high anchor 12.3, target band 12.1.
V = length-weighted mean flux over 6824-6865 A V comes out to 12.2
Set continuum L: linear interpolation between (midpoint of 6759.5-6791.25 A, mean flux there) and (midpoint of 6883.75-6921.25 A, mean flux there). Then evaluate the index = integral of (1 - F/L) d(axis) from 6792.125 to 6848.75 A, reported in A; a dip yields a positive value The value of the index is -0.86 A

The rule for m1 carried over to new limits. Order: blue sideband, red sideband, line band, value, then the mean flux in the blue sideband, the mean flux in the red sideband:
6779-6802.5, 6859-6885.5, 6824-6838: -0.2 A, 12.1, 12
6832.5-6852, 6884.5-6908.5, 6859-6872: -0.1 A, 12.4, 11.6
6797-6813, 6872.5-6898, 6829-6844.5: -0.8 A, 12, 11.7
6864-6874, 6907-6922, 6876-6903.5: 1.1 A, 12.4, 11.9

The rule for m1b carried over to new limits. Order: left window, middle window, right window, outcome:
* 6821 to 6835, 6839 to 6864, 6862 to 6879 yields -0.28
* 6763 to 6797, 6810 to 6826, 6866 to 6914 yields -0.46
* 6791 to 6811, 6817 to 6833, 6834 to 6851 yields 0.04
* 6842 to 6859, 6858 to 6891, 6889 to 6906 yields -0.11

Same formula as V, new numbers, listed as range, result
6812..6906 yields 12.1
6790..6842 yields 12.2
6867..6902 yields 11.8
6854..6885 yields 12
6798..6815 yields 12.2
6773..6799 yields 12.1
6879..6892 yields 11.8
